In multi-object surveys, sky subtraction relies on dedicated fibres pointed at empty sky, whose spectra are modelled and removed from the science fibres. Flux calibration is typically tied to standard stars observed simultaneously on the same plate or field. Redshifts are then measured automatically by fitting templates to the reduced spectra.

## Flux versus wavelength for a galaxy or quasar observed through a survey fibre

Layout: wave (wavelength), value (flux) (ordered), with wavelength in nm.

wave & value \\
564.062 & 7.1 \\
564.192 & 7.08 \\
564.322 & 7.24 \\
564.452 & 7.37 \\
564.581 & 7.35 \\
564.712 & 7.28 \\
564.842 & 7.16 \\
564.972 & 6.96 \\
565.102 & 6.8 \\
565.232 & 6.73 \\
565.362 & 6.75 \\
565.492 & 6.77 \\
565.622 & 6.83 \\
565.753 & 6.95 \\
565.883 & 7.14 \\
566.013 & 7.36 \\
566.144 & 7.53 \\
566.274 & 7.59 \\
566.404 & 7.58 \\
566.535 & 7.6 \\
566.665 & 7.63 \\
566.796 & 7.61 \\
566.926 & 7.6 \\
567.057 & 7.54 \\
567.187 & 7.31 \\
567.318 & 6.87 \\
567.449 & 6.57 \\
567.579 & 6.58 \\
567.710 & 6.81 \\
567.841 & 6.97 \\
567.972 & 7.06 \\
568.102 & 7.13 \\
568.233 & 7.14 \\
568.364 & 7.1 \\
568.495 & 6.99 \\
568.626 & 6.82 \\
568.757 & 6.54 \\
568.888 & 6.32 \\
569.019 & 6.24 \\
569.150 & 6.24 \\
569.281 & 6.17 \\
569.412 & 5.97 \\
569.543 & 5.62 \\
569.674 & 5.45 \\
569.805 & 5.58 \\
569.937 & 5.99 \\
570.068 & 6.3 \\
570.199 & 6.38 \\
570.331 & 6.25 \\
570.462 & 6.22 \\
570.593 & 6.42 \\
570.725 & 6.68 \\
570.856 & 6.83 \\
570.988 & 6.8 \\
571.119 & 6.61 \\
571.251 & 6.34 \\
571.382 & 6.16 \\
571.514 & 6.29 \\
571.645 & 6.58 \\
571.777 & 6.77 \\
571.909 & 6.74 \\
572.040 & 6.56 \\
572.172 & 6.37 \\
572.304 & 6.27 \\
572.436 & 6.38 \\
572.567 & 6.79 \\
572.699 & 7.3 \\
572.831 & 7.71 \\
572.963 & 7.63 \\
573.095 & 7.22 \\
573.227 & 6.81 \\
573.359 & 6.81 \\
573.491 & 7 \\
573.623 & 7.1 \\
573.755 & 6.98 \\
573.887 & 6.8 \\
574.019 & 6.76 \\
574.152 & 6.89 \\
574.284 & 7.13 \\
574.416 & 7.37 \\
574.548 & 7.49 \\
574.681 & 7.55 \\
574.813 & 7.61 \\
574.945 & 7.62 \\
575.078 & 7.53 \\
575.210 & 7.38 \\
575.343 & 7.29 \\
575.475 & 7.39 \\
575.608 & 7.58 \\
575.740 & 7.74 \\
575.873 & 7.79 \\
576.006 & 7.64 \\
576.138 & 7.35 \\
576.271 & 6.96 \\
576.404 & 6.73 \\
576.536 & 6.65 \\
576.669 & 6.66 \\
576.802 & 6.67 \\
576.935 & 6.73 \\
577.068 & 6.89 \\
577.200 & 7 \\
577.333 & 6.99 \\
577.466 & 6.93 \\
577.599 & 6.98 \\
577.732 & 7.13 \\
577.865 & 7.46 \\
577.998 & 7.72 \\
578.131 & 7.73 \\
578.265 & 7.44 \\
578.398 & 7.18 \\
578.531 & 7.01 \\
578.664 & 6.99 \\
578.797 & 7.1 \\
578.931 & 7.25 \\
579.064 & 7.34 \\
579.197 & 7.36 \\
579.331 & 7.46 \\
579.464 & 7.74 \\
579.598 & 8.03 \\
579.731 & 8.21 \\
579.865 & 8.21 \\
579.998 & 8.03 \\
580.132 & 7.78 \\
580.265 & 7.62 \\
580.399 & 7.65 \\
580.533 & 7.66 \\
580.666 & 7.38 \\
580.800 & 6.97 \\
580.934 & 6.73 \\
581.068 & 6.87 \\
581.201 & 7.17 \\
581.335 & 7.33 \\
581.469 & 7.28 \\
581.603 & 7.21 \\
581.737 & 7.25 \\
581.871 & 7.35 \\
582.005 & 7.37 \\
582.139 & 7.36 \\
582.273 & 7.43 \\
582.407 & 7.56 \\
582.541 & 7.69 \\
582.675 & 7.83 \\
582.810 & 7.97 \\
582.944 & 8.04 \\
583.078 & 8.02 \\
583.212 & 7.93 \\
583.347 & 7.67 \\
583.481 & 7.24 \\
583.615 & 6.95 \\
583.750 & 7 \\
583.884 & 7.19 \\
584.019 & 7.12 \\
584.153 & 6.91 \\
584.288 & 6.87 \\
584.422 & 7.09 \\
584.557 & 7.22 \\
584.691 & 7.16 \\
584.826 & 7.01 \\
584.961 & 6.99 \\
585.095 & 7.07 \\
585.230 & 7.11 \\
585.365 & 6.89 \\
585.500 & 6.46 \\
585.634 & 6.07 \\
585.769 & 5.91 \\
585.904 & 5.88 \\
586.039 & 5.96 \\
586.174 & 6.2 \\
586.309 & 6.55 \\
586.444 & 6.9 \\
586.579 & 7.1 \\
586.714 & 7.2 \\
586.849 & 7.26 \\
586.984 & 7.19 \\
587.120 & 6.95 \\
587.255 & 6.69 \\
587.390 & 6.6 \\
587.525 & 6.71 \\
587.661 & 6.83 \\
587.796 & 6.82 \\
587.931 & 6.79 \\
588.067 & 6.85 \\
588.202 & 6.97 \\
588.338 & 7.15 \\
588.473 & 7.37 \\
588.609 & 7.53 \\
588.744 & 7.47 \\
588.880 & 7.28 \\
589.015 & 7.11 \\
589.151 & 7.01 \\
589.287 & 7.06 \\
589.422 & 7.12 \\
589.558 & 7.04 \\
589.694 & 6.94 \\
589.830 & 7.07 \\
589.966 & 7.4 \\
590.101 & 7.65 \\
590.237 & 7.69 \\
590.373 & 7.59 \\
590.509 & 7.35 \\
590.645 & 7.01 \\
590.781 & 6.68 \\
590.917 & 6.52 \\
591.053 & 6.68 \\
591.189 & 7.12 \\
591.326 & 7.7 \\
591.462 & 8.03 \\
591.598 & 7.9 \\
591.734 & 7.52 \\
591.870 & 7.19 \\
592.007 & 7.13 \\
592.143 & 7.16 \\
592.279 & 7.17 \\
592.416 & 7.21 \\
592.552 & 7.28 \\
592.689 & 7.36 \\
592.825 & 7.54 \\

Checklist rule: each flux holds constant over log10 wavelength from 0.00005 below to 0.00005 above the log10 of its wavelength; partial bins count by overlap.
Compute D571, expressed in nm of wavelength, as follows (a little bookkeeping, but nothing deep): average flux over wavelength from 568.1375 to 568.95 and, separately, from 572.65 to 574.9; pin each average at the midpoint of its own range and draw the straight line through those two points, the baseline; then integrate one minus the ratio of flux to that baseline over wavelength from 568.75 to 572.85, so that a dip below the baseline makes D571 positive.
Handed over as 0.35 nm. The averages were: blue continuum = 6.83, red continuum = 7.19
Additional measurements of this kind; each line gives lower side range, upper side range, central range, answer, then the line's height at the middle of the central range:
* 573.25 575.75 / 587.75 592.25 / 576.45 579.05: 0.056 nm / 7.24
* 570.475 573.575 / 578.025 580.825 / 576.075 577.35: 0.068 nm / 7.25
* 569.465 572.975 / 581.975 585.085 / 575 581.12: -0.316 nm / 6.97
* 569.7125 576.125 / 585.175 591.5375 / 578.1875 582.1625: -0.274 nm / 6.93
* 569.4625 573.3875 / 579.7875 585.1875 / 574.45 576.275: -0.182 nm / 6.83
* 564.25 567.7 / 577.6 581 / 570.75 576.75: 0.272 nm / 7.35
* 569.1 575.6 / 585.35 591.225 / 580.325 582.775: -0.178 nm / 6.85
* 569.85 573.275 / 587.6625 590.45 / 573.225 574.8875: -0.102 nm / 6.7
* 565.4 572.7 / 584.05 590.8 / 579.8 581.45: -0.139 nm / 6.87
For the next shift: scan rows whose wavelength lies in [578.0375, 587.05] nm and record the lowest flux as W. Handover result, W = 5.88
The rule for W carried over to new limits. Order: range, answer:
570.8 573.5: 6.16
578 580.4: 6.99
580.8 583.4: 6.73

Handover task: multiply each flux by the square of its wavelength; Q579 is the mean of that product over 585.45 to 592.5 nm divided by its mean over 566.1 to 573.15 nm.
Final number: 1.11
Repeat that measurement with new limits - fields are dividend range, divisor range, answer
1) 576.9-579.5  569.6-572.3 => 1.16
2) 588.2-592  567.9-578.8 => 1.12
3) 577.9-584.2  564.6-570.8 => 1.15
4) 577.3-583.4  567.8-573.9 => 1.17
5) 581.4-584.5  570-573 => 1.16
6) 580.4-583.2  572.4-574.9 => 1.07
